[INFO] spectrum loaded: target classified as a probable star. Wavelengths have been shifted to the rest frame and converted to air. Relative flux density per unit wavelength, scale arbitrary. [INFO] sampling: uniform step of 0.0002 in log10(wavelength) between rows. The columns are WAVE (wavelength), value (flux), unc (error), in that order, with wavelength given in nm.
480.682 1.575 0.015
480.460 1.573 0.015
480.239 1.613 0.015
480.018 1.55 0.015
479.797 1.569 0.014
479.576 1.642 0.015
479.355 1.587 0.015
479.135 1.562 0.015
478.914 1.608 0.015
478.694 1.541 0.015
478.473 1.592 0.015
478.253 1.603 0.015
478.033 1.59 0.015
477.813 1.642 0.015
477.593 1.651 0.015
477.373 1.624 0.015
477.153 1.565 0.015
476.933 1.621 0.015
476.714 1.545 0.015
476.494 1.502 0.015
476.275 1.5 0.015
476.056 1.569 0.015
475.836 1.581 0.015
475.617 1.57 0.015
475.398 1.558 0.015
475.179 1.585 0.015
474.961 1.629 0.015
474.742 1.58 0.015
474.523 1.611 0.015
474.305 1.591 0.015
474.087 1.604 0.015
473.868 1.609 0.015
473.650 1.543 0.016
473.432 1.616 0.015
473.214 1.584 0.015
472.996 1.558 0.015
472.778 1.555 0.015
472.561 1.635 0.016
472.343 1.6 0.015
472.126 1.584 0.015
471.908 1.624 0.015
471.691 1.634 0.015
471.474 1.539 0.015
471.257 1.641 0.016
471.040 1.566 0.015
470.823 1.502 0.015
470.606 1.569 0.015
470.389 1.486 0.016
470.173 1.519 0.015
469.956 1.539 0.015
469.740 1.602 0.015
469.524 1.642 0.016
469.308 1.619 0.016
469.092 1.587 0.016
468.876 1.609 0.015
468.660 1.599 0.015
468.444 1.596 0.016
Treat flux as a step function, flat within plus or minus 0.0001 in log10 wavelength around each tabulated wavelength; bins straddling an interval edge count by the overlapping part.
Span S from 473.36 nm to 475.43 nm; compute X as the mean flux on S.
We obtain 1.59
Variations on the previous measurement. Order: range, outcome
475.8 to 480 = 1.58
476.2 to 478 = 1.58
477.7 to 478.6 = 1.61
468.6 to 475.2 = 1.59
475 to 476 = 1.58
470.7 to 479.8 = 1.59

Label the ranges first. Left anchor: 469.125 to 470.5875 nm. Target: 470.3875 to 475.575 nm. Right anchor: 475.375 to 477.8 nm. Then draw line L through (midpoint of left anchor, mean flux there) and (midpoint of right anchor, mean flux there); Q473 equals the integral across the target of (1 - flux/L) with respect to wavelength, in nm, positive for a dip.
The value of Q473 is -0.04 nm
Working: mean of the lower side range 1.57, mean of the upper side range 1.57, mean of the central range 1.59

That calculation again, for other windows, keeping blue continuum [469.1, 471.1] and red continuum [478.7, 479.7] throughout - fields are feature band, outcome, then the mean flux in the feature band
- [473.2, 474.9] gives -0.02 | 1.59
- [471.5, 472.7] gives -0.03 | 1.61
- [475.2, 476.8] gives 0.03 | 1.55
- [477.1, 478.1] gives -0.02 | 1.62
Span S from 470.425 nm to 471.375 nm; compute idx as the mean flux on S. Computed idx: 1.56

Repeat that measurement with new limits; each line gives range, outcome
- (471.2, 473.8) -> 1.59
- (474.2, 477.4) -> 1.57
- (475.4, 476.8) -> 1.54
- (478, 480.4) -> 1.59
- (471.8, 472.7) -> 1.61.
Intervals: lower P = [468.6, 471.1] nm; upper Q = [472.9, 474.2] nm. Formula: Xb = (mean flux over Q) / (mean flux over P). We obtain 1.01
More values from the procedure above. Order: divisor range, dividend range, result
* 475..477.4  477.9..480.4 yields 1.01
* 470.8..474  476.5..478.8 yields 1.00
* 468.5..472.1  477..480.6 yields 1.01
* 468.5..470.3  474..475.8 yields 1.00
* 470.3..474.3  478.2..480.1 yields 1.00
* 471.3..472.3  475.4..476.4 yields 0.97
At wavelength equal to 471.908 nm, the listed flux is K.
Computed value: 1.624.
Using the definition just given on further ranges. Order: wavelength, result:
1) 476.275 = 1.5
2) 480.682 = 1.575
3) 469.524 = 1.642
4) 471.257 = 1.641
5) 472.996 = 1.558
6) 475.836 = 1.581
